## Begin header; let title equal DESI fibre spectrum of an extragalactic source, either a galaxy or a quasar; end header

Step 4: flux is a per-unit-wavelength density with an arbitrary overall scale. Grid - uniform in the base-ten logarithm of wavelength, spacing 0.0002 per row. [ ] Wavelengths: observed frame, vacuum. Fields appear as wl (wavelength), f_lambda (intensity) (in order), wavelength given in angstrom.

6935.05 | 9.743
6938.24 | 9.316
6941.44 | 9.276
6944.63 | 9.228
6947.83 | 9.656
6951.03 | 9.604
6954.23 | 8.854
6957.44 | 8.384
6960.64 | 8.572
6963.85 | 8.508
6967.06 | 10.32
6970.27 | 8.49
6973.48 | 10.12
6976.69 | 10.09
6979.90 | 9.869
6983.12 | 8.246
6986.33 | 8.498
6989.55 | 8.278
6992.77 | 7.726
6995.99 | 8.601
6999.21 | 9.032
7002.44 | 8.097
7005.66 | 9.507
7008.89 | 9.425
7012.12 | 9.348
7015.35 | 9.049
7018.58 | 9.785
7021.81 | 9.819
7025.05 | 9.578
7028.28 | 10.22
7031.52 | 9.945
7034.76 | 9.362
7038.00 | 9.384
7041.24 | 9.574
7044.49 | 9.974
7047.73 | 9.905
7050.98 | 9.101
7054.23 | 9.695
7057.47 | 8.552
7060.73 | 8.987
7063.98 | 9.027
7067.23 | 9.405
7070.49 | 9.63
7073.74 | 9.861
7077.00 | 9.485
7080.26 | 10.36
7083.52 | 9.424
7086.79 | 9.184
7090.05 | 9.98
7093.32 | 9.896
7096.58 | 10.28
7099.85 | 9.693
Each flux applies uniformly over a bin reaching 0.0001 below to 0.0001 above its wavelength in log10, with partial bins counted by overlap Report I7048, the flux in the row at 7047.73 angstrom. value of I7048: 9.905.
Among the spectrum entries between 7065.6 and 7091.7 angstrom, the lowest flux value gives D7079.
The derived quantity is 9.184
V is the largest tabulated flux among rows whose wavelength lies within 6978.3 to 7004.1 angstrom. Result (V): 9.869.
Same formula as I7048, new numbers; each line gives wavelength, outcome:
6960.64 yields 8.572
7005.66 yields 9.507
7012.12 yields 9.348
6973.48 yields 10.12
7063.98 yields 9.027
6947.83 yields 9.656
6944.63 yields 9.228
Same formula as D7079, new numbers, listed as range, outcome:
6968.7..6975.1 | 8.49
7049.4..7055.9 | 9.101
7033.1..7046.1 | 9.362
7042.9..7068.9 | 8.552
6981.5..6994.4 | 7.726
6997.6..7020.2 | 8.097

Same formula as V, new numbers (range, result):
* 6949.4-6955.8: 9.604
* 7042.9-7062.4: 9.974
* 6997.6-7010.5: 9.507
